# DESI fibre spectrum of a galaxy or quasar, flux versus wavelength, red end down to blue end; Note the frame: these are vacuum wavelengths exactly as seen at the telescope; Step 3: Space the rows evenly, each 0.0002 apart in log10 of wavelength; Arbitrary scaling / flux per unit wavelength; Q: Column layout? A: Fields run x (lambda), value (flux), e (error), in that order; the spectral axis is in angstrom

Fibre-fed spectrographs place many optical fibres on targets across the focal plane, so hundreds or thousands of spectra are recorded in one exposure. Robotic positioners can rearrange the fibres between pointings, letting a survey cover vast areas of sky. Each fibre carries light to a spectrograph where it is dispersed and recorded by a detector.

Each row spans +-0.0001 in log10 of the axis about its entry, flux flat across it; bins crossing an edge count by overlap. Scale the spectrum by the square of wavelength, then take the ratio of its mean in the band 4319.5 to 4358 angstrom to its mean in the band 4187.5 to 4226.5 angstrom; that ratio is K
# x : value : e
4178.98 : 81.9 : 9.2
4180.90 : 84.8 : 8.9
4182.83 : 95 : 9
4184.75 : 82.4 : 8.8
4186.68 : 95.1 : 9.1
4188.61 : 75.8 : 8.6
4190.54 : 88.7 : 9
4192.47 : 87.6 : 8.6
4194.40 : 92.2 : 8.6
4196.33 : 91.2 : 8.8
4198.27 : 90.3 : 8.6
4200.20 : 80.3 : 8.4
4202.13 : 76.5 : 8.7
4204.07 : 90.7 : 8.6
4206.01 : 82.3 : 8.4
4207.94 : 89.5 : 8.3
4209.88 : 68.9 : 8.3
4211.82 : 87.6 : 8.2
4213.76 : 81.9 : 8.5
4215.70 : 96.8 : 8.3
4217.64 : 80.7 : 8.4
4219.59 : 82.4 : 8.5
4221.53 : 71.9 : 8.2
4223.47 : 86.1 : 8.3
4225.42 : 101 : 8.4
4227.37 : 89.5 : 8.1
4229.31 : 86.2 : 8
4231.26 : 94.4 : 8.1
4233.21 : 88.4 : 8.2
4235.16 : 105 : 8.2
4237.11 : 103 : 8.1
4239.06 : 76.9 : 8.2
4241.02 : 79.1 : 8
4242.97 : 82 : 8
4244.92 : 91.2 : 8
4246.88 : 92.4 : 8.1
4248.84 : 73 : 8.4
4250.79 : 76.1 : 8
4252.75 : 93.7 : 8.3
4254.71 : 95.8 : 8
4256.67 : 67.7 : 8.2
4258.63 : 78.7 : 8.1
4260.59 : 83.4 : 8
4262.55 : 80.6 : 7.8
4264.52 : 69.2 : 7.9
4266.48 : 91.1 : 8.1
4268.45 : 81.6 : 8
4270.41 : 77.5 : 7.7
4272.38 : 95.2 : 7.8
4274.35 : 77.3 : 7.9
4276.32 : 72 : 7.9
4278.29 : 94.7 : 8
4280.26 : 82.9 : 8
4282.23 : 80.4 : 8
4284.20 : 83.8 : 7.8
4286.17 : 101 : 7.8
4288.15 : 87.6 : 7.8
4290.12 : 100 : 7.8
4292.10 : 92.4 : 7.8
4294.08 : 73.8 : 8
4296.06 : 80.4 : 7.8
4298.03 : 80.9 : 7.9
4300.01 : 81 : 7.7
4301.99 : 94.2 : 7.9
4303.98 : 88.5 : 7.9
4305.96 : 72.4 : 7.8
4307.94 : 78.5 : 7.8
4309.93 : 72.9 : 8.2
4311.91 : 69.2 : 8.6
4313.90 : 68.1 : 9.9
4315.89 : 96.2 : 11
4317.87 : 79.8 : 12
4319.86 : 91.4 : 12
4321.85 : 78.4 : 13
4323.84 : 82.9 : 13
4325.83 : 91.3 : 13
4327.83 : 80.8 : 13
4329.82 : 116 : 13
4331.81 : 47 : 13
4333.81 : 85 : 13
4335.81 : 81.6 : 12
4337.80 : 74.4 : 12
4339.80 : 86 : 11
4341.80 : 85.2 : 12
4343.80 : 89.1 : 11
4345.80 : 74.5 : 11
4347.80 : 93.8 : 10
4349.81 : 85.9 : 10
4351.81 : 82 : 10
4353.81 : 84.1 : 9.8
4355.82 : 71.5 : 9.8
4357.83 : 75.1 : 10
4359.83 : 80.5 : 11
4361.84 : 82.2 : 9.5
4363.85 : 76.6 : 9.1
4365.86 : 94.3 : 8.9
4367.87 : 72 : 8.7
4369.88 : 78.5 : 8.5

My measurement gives 1.0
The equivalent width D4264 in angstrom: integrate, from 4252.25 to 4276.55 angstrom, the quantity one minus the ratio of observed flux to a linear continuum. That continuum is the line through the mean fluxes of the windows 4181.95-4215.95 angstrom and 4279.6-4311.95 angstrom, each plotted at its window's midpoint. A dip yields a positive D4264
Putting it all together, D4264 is 0.8 angstrom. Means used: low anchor 86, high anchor 84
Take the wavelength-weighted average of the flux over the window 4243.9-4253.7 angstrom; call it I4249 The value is 85.2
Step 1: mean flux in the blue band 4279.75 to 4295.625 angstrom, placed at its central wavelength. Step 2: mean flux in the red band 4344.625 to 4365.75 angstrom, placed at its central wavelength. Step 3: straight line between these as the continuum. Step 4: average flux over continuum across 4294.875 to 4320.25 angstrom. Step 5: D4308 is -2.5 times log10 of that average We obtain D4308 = 0.07 mag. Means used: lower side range 87.6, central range 80.8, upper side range 81.3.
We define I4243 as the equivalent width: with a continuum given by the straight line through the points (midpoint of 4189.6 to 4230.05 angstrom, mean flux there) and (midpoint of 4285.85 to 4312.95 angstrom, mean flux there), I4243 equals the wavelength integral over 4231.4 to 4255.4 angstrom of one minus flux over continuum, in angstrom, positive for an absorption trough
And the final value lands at -0.93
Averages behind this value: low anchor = 85.8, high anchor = 83.3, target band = 88.2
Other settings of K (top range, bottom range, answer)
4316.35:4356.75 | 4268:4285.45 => 1.03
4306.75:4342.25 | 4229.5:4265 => 0.99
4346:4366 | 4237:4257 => 1.02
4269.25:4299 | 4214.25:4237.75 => 0.97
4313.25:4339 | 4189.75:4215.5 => 1.03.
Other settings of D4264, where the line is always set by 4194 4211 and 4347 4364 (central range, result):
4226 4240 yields -1.40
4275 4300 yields -0.84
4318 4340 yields -0.27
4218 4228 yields -0.20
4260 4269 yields 0.23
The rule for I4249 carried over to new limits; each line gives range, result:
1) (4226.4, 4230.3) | 88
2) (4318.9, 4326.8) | 86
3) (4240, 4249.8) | 83.5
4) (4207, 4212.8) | 81.9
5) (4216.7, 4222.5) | 78.3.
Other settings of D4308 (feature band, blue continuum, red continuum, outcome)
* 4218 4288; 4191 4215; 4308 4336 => -0.02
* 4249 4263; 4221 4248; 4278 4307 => 0.08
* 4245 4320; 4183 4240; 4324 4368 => 0.02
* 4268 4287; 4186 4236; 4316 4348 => 0.01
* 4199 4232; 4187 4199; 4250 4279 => 0.01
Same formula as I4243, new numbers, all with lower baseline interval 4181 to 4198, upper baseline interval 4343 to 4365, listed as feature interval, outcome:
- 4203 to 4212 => 0.4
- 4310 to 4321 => 0.4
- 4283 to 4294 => -0.9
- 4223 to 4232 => -0.5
